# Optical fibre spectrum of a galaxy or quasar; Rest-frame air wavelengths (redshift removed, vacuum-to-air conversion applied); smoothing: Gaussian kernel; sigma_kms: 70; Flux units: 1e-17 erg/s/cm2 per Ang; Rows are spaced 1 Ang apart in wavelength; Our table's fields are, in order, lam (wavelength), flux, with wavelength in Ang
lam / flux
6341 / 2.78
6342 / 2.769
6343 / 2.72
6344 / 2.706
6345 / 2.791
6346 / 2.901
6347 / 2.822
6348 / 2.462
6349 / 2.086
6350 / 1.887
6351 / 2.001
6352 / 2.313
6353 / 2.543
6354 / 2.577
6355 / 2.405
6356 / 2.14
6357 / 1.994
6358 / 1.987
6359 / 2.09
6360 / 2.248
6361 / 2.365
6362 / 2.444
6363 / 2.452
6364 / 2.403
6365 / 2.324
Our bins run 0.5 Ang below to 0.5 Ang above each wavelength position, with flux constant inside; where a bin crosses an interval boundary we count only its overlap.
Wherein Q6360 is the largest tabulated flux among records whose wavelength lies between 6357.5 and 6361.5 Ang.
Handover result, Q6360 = 2.365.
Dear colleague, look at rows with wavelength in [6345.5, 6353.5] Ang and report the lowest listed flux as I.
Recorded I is 1.887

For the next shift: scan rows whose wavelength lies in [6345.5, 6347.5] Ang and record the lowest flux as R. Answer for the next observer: 2.822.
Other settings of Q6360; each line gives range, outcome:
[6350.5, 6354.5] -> 2.577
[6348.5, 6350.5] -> 2.086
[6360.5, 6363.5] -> 2.452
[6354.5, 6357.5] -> 2.405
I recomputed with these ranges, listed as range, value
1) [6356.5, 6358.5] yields 1.987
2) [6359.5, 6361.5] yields 2.248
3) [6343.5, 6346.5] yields 2.706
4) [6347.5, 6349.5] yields 2.086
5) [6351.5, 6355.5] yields 2.313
